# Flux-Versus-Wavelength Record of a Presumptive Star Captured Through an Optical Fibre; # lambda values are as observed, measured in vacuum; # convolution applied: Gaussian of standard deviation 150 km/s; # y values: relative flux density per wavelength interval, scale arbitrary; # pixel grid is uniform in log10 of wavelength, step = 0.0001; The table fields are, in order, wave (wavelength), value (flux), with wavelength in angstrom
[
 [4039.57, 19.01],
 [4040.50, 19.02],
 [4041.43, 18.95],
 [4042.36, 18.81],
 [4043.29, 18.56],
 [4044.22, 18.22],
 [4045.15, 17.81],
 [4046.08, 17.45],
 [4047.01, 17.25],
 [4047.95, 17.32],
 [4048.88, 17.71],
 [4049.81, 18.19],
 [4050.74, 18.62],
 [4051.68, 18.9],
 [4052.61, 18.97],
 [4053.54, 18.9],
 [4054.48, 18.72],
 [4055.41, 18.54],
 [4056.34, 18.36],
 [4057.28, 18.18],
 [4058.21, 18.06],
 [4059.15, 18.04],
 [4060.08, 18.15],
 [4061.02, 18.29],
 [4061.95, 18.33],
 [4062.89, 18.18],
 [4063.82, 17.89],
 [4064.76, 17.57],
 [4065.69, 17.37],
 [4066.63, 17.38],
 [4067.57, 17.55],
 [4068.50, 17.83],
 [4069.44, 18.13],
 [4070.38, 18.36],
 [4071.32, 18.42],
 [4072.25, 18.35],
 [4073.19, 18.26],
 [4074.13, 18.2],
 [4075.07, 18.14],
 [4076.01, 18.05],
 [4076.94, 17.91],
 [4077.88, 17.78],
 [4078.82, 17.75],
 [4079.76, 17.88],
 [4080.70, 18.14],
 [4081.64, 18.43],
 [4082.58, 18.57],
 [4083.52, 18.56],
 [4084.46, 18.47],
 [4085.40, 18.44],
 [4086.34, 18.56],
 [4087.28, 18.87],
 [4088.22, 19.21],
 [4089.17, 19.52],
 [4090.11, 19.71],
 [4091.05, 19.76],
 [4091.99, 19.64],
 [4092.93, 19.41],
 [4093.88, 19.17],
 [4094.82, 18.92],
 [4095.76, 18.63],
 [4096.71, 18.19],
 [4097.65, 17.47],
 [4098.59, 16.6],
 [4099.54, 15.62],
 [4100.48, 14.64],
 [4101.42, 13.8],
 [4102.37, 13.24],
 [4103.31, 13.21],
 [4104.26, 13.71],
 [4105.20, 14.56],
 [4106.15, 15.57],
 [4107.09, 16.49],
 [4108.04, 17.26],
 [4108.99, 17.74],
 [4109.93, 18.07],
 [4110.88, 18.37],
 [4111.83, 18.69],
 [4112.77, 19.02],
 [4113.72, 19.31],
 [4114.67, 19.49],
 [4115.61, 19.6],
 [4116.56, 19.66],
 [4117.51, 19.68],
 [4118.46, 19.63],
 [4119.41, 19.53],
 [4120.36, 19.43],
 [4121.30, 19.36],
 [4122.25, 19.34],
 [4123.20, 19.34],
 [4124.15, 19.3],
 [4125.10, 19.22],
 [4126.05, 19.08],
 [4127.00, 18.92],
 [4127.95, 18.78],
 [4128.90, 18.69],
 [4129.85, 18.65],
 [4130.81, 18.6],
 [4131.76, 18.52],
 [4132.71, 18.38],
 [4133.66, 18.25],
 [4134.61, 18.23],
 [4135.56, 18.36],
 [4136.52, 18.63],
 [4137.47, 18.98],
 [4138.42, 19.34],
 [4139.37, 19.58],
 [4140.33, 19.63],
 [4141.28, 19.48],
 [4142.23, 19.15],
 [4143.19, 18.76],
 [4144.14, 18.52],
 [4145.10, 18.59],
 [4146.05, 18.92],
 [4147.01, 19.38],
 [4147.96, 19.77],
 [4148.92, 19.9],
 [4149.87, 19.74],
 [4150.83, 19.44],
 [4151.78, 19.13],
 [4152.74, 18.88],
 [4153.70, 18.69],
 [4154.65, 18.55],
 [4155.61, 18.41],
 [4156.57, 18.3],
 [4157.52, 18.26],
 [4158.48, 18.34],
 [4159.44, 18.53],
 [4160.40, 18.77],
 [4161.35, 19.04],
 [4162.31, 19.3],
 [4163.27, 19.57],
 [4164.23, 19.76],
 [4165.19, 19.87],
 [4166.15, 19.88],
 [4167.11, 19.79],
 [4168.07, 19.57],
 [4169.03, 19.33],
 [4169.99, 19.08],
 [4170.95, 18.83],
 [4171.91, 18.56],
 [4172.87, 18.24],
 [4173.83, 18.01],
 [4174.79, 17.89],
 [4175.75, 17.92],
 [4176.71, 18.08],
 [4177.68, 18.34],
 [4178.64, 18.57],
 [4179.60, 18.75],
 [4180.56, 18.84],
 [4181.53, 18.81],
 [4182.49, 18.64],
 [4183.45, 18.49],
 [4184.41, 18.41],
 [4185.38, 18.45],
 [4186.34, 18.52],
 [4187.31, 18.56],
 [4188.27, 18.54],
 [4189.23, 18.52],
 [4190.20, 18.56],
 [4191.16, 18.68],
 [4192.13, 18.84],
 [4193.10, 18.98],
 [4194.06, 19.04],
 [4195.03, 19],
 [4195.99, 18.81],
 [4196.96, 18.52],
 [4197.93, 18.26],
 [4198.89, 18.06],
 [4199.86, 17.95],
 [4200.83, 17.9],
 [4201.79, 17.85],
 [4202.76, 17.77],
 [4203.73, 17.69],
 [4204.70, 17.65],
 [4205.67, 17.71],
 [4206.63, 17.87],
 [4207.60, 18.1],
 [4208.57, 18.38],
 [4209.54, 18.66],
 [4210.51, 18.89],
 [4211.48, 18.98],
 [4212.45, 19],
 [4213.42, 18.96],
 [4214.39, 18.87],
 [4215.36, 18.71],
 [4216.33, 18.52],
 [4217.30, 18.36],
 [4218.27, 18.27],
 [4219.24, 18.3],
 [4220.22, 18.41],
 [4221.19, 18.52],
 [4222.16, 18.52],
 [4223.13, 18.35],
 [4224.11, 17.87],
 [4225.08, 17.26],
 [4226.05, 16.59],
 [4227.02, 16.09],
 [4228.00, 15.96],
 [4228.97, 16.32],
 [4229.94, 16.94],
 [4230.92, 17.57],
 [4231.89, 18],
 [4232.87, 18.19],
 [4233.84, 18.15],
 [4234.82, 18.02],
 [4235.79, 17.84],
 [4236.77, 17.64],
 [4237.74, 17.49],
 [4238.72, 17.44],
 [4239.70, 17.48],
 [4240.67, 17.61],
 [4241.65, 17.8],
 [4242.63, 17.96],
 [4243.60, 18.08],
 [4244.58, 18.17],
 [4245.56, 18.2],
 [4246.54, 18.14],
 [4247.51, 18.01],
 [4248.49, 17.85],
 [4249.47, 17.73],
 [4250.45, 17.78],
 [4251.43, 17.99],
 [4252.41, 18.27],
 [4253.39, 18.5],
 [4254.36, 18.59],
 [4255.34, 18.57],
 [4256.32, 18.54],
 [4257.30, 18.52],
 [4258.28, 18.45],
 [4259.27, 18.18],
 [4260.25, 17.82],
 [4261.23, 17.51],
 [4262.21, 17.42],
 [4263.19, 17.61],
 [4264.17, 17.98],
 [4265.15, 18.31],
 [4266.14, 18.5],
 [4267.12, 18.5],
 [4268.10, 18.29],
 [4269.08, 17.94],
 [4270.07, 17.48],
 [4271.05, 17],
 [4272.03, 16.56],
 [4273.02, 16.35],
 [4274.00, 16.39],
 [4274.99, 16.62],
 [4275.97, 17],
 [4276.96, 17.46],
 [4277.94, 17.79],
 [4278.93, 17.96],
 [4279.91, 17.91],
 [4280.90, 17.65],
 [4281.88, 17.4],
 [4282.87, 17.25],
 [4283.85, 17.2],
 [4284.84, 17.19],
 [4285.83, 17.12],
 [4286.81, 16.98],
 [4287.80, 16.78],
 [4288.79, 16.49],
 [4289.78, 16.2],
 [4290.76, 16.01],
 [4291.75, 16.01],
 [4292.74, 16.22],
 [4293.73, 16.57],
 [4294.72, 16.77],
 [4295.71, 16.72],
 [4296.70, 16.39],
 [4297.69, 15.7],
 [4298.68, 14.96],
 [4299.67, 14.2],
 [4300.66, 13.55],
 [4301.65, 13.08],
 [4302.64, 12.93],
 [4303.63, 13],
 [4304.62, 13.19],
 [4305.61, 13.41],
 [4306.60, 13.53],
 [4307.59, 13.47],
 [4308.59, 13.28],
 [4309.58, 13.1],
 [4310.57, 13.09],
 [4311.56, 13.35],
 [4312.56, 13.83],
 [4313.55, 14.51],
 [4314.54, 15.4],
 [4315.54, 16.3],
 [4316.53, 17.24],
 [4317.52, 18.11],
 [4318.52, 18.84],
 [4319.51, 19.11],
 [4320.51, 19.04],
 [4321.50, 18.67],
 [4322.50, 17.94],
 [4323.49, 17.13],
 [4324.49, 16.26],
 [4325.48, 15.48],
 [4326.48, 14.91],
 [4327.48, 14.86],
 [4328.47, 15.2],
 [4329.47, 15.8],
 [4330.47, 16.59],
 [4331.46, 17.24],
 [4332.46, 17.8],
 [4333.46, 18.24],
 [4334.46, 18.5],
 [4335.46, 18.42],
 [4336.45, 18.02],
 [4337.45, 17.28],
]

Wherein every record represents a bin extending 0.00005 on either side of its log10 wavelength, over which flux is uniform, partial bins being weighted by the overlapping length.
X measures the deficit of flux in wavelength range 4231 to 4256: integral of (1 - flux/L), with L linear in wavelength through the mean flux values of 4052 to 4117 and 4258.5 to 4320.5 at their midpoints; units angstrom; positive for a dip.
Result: -2.0 angstrom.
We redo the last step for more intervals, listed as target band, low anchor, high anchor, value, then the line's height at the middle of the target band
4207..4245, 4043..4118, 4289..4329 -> -3.7 angstrom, 16.4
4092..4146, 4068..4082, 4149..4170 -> 1.4 angstrom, 18.6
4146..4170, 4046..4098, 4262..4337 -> -2.1 angstrom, 17.6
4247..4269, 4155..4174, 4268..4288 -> -0.7 angstrom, 17.5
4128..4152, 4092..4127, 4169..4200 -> -1.1 angstrom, 18.1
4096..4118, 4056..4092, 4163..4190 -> 1.8 angstrom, 18.4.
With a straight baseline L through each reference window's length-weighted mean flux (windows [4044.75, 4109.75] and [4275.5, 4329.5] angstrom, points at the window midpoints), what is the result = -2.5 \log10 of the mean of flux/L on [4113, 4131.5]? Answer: -0.11 mag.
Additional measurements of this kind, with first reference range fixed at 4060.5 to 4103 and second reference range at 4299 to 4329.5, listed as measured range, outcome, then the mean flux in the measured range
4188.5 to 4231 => -0.106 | 18.1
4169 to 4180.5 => -0.098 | 18.5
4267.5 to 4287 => -0.108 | 17.3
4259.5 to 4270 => -0.140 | 18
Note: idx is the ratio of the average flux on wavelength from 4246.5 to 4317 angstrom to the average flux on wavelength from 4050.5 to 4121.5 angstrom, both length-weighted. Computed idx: 0.9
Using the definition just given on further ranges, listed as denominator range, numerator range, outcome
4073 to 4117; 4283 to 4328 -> 0.88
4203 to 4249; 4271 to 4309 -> 0.89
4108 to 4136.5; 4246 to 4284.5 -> 0.94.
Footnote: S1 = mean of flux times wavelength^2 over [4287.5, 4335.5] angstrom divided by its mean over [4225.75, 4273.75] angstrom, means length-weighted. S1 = 0.91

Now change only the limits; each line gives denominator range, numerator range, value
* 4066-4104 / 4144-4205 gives 1.10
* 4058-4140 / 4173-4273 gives 1.06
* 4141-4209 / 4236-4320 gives 0.94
